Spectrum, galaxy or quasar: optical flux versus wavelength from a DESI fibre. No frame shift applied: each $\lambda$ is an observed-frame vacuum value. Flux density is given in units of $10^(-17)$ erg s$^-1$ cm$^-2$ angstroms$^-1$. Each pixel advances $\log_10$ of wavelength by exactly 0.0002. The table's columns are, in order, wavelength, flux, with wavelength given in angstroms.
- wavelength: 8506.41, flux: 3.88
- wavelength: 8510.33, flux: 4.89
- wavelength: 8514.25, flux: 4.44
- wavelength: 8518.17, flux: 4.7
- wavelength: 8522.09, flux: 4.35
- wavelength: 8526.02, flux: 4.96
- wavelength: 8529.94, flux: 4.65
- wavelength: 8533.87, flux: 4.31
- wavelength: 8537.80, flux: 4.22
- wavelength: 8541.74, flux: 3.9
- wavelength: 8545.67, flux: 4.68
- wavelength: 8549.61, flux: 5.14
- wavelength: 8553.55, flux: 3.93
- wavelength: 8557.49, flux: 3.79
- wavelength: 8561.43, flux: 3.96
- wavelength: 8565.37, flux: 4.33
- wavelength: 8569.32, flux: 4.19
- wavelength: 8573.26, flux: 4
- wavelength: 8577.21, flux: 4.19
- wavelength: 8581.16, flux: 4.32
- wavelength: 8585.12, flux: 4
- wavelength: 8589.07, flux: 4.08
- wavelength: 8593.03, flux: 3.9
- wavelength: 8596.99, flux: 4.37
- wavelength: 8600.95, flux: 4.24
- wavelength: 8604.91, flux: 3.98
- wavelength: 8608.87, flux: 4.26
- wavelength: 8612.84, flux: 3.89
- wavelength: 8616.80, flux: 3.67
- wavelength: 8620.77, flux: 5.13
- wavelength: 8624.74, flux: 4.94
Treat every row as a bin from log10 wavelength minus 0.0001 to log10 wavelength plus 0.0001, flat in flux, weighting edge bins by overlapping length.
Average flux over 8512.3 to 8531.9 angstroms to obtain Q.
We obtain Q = 4.62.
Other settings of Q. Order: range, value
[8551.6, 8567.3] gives 4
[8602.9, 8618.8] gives 3.95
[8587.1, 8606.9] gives 4.11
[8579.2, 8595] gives 4.07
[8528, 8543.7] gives 4.27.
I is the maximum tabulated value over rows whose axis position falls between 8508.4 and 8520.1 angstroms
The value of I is 4.89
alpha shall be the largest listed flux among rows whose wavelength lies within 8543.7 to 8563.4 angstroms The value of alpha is 5.14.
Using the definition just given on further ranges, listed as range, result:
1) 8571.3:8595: 4.32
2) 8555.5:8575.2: 4.33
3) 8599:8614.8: 4.26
